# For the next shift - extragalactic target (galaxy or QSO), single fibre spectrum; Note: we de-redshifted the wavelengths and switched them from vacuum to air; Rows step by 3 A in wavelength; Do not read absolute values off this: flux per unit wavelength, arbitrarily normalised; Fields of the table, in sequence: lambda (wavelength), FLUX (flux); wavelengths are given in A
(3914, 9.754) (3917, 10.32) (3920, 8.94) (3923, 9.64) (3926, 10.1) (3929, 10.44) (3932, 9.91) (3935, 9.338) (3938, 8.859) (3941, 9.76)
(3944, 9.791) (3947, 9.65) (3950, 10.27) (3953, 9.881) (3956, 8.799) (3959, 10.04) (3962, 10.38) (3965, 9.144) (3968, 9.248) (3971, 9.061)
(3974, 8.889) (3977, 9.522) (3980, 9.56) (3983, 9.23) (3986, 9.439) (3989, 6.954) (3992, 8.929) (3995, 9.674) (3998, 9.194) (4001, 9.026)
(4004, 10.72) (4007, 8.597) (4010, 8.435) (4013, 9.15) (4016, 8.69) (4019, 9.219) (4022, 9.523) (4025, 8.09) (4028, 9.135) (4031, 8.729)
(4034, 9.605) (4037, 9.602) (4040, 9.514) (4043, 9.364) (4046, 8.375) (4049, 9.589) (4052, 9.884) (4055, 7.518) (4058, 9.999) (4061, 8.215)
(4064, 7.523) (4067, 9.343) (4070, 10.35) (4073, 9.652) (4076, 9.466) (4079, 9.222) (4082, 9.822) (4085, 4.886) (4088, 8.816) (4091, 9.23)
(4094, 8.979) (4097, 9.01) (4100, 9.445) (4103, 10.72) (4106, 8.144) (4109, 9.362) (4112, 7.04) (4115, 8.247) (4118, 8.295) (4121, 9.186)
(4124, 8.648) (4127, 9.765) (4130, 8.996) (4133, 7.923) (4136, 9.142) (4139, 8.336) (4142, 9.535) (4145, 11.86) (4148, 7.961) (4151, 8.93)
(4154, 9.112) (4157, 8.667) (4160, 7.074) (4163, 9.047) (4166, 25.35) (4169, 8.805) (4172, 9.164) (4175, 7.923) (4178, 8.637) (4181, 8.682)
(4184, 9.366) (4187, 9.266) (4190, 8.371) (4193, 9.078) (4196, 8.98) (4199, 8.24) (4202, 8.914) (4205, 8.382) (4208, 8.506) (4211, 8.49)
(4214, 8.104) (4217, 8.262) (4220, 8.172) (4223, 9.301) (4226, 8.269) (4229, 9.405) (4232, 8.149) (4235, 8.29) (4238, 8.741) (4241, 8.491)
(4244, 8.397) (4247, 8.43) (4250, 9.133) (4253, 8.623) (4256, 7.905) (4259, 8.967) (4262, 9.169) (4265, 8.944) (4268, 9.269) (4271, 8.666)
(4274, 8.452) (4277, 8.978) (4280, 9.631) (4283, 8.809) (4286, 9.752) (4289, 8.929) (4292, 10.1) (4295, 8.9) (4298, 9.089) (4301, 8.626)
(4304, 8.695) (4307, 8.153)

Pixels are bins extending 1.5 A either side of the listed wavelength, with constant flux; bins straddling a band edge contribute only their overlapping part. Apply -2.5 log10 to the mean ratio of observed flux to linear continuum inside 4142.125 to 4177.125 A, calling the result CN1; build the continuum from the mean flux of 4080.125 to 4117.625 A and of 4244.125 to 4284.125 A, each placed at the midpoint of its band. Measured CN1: -0.18 mag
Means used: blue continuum 8.64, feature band 10.3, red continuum 8.83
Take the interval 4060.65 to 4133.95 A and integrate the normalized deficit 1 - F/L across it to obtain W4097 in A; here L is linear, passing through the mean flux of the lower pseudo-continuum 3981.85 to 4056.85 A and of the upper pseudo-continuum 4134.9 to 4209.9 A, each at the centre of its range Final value 3.5 A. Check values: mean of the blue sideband 9.05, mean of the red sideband 9.49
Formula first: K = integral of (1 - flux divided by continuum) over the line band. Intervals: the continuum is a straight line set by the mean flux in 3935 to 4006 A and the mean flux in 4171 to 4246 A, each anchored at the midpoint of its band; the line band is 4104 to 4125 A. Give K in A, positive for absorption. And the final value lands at 1.07 A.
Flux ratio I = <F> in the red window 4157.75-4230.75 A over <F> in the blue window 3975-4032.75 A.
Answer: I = 1.03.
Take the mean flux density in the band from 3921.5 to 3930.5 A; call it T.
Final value 10.1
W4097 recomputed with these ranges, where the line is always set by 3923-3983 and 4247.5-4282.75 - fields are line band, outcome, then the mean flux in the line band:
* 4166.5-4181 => -1.1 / 9.79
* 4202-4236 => 1.8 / 8.51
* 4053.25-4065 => 1.2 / 8.38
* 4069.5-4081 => -0.4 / 9.62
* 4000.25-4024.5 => 0.9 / 9.13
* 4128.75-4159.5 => 0.6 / 8.98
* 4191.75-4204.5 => 0.4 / 8.76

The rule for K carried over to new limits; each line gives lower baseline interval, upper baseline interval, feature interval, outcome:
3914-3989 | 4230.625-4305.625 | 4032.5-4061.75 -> 0.4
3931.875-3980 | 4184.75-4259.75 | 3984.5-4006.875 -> 0.7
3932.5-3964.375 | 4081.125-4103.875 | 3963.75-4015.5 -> 1.8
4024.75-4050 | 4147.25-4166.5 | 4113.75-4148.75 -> 3.5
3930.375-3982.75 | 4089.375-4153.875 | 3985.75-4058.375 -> 2.0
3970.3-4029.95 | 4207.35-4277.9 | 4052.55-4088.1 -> 0.7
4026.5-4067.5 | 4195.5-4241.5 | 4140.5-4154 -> -1.2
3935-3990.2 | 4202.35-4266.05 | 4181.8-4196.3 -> -0.5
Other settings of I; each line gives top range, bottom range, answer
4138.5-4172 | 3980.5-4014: 1.15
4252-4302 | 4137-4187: 0.91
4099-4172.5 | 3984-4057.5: 1.06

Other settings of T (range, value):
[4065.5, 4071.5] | 9.85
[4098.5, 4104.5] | 10.1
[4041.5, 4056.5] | 8.95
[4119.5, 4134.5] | 8.9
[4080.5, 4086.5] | 7.35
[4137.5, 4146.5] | 9.91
